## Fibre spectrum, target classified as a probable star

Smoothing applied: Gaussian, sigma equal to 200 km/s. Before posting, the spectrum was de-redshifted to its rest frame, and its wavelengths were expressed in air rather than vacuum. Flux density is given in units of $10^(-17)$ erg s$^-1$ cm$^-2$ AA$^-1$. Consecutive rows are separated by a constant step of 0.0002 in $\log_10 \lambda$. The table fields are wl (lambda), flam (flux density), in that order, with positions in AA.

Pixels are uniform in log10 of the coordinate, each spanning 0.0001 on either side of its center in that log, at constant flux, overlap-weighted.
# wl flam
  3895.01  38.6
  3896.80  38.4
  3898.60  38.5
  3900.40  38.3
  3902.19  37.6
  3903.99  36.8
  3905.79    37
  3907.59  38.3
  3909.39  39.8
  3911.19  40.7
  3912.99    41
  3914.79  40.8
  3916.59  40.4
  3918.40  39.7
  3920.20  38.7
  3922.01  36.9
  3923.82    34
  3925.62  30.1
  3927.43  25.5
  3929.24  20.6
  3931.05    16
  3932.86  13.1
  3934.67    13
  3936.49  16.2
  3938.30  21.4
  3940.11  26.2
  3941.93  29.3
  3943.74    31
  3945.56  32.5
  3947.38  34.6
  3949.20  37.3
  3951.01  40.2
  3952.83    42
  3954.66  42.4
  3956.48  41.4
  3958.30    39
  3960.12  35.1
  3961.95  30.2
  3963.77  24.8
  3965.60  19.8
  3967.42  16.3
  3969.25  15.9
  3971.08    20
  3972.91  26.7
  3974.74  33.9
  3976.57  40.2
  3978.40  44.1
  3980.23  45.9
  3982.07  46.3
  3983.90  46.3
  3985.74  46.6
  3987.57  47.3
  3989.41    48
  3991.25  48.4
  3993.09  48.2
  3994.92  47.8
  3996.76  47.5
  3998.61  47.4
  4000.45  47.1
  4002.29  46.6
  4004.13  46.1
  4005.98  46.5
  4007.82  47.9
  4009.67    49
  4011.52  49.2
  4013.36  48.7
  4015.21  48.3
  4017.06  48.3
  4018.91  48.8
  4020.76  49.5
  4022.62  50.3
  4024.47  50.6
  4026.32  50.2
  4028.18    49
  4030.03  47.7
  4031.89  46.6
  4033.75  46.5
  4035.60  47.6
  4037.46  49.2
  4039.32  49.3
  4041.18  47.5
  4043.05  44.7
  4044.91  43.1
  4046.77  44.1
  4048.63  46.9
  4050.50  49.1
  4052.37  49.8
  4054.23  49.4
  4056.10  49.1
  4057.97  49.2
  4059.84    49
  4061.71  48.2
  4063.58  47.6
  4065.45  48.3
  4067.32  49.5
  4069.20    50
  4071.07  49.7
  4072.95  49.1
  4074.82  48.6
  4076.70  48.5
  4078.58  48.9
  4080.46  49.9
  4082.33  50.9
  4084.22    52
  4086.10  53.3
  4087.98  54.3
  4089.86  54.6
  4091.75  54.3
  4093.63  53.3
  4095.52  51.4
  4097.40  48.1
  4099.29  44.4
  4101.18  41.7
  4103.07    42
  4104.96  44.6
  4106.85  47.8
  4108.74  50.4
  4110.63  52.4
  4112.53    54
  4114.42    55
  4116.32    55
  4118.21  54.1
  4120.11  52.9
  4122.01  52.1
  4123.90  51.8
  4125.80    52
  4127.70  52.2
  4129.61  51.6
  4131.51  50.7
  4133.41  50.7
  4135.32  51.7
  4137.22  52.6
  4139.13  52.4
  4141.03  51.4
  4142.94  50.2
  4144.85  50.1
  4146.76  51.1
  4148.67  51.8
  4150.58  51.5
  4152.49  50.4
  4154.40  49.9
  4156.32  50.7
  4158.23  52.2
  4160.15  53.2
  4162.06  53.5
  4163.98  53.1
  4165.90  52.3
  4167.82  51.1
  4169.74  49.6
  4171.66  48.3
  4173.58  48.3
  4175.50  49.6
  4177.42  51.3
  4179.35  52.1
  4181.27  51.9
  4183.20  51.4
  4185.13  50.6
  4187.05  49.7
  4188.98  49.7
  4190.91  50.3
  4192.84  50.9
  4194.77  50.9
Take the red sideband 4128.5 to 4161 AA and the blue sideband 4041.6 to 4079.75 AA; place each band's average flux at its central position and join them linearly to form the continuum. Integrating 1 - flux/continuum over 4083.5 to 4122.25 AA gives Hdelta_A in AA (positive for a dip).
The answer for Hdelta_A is -0.9 AA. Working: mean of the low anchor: 48.1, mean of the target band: 50.8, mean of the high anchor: 51.3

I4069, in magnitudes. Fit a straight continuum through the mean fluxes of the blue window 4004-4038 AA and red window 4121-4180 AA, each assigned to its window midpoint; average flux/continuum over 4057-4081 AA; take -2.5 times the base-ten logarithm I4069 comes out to 0.013 mag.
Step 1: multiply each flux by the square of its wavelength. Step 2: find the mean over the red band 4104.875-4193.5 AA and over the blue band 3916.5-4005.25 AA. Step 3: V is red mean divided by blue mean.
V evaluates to 1.6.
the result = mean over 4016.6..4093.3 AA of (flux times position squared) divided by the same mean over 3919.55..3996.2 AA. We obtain 1.5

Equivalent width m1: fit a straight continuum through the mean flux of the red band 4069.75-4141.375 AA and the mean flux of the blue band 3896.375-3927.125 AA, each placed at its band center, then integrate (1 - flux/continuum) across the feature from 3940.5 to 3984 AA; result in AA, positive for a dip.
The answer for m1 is 7.97 AA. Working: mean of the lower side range 37.8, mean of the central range 33.6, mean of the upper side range 50.8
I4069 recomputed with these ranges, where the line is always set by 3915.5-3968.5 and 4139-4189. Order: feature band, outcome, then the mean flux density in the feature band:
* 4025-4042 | -0.242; 48.3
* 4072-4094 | -0.186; 51.4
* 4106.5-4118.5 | -0.147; 52.9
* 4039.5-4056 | -0.177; 47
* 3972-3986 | -0.220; 41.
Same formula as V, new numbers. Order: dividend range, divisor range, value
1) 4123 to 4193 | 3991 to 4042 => 1.14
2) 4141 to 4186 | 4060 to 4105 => 1.08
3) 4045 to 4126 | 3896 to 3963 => 1.62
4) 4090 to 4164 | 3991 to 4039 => 1.12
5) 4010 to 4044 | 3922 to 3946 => 2.11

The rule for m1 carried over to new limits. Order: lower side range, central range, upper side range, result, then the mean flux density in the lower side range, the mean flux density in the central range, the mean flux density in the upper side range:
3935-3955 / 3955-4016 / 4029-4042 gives -2.4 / 31.3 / 40.5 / 47.8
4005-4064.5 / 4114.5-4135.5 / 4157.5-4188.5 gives -1.0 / 48.1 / 52.4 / 51.1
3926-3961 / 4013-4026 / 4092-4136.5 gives -3.5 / 29.3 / 49.3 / 50.5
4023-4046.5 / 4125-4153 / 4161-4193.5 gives -0.8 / 47.6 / 51.4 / 50.8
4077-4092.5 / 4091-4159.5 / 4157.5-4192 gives 1.1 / 52.1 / 50.8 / 51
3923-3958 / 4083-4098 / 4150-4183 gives -3.1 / 29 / 52.7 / 51.1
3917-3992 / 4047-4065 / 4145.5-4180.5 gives -3.0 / 32.6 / 48.5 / 51.1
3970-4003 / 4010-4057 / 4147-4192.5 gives -3.2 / 43.1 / 48.1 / 51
